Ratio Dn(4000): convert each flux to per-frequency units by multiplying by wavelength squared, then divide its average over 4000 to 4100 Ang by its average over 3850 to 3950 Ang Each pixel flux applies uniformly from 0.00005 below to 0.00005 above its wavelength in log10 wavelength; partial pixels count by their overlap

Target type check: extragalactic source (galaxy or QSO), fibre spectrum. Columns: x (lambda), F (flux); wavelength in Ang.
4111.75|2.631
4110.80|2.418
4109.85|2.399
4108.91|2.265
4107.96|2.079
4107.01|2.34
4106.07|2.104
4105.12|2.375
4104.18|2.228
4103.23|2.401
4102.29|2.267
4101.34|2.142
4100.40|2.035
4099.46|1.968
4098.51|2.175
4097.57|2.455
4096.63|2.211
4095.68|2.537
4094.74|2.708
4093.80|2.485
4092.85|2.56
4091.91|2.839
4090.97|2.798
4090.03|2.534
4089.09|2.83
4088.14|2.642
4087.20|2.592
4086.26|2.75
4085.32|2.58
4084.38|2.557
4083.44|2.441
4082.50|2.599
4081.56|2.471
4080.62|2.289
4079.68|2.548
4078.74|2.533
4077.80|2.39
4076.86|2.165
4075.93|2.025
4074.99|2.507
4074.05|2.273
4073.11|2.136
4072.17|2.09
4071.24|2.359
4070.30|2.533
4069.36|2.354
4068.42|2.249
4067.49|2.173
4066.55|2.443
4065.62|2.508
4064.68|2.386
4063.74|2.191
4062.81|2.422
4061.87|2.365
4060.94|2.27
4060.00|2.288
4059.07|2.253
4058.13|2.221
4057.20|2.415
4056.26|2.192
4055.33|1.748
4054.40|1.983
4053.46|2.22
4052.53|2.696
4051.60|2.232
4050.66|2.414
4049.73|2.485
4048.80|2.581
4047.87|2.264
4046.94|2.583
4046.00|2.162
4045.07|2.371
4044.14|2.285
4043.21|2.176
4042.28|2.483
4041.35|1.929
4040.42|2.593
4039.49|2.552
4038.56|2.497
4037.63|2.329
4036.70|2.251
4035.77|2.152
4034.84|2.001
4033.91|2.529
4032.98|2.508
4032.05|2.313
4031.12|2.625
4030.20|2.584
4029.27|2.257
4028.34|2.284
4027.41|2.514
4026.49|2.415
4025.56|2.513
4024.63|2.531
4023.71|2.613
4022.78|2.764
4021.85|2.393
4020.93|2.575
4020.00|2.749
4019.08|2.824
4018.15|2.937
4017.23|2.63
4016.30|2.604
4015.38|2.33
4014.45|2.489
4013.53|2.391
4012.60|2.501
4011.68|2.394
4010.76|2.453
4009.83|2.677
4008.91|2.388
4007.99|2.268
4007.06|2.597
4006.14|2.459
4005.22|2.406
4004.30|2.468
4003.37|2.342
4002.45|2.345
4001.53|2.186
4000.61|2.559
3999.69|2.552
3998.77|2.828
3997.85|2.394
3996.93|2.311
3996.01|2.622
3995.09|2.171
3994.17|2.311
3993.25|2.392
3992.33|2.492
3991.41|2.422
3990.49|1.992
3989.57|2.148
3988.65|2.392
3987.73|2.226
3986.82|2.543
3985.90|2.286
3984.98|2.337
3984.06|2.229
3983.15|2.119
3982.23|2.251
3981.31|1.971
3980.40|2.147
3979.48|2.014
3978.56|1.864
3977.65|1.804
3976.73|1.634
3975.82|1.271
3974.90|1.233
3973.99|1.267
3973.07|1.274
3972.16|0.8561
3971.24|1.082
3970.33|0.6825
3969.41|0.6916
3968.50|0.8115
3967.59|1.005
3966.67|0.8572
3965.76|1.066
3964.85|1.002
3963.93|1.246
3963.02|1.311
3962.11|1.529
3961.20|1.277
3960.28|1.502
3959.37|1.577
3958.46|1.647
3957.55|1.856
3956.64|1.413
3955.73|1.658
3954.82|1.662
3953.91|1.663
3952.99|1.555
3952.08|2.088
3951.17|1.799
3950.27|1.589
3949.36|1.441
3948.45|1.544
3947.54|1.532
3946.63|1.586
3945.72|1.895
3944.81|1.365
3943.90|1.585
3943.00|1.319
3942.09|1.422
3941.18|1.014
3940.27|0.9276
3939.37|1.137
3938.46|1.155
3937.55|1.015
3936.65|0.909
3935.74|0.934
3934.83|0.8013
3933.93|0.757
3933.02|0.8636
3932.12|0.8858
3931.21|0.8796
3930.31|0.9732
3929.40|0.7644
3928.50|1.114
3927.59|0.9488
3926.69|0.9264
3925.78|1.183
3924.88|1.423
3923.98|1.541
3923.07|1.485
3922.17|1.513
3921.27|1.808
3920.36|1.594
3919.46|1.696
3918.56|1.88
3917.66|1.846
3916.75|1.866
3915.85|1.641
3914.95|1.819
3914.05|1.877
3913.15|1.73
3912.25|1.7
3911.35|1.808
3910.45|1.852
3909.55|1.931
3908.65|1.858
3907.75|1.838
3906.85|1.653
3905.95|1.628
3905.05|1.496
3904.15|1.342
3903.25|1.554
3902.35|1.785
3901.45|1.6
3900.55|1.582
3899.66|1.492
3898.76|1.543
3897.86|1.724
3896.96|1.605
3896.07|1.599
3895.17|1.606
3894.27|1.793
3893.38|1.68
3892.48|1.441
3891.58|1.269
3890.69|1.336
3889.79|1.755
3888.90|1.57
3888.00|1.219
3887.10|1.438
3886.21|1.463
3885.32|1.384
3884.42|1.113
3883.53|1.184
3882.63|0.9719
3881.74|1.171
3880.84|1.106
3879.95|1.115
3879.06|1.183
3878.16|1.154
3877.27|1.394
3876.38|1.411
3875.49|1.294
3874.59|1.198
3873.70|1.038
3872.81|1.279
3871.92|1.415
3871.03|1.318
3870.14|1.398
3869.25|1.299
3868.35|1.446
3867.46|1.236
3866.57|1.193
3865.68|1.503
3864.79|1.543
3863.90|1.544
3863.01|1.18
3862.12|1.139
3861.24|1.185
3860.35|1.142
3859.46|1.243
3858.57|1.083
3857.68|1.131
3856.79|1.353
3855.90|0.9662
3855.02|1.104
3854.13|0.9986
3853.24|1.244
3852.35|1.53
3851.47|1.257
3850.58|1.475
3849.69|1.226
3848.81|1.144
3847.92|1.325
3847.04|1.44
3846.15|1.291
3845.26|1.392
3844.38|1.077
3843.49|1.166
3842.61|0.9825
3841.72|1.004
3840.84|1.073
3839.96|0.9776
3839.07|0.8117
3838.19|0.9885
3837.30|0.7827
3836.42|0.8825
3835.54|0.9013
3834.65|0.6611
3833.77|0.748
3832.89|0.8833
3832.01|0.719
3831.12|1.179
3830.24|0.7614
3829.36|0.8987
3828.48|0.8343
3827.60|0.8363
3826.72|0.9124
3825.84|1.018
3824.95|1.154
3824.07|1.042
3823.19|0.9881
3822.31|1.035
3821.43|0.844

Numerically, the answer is 1.9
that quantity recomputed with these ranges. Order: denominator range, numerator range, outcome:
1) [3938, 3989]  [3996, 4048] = 1.64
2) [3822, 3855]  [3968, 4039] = 2.32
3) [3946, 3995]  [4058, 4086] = 1.49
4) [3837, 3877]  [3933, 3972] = 1.12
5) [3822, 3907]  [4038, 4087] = 2.09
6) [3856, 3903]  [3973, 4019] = 1.77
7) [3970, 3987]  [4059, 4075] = 1.40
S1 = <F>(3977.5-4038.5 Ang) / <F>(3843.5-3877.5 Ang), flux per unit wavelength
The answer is 1.88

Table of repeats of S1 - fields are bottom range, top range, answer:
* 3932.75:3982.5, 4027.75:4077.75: 1.69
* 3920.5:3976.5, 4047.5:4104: 1.88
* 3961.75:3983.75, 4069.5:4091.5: 1.78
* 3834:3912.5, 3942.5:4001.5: 1.32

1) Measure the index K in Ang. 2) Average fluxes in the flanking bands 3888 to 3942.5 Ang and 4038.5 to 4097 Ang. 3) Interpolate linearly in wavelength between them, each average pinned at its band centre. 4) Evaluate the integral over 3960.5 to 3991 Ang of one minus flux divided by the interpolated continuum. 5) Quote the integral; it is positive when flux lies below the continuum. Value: 4.0 Ang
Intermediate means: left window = 1.44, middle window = 1.59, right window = 2.4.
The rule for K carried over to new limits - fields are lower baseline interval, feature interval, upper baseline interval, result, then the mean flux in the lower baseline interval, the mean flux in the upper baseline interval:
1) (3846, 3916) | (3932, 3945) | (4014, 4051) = 5.31 Ang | 1.41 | 2.45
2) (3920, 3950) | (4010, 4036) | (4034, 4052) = -4.58 Ang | 1.22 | 2.34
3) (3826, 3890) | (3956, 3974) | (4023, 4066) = 6.26 Ang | 1.17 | 2.35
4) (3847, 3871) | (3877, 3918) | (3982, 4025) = 1.36 Ang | 1.27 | 2.45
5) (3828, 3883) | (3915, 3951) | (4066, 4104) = 6.00 Ang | 1.15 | 2.42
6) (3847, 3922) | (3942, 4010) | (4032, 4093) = 3.82 Ang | 1.44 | 2.38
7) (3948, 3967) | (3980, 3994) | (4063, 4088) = -4.44 Ang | 1.49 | 2.39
